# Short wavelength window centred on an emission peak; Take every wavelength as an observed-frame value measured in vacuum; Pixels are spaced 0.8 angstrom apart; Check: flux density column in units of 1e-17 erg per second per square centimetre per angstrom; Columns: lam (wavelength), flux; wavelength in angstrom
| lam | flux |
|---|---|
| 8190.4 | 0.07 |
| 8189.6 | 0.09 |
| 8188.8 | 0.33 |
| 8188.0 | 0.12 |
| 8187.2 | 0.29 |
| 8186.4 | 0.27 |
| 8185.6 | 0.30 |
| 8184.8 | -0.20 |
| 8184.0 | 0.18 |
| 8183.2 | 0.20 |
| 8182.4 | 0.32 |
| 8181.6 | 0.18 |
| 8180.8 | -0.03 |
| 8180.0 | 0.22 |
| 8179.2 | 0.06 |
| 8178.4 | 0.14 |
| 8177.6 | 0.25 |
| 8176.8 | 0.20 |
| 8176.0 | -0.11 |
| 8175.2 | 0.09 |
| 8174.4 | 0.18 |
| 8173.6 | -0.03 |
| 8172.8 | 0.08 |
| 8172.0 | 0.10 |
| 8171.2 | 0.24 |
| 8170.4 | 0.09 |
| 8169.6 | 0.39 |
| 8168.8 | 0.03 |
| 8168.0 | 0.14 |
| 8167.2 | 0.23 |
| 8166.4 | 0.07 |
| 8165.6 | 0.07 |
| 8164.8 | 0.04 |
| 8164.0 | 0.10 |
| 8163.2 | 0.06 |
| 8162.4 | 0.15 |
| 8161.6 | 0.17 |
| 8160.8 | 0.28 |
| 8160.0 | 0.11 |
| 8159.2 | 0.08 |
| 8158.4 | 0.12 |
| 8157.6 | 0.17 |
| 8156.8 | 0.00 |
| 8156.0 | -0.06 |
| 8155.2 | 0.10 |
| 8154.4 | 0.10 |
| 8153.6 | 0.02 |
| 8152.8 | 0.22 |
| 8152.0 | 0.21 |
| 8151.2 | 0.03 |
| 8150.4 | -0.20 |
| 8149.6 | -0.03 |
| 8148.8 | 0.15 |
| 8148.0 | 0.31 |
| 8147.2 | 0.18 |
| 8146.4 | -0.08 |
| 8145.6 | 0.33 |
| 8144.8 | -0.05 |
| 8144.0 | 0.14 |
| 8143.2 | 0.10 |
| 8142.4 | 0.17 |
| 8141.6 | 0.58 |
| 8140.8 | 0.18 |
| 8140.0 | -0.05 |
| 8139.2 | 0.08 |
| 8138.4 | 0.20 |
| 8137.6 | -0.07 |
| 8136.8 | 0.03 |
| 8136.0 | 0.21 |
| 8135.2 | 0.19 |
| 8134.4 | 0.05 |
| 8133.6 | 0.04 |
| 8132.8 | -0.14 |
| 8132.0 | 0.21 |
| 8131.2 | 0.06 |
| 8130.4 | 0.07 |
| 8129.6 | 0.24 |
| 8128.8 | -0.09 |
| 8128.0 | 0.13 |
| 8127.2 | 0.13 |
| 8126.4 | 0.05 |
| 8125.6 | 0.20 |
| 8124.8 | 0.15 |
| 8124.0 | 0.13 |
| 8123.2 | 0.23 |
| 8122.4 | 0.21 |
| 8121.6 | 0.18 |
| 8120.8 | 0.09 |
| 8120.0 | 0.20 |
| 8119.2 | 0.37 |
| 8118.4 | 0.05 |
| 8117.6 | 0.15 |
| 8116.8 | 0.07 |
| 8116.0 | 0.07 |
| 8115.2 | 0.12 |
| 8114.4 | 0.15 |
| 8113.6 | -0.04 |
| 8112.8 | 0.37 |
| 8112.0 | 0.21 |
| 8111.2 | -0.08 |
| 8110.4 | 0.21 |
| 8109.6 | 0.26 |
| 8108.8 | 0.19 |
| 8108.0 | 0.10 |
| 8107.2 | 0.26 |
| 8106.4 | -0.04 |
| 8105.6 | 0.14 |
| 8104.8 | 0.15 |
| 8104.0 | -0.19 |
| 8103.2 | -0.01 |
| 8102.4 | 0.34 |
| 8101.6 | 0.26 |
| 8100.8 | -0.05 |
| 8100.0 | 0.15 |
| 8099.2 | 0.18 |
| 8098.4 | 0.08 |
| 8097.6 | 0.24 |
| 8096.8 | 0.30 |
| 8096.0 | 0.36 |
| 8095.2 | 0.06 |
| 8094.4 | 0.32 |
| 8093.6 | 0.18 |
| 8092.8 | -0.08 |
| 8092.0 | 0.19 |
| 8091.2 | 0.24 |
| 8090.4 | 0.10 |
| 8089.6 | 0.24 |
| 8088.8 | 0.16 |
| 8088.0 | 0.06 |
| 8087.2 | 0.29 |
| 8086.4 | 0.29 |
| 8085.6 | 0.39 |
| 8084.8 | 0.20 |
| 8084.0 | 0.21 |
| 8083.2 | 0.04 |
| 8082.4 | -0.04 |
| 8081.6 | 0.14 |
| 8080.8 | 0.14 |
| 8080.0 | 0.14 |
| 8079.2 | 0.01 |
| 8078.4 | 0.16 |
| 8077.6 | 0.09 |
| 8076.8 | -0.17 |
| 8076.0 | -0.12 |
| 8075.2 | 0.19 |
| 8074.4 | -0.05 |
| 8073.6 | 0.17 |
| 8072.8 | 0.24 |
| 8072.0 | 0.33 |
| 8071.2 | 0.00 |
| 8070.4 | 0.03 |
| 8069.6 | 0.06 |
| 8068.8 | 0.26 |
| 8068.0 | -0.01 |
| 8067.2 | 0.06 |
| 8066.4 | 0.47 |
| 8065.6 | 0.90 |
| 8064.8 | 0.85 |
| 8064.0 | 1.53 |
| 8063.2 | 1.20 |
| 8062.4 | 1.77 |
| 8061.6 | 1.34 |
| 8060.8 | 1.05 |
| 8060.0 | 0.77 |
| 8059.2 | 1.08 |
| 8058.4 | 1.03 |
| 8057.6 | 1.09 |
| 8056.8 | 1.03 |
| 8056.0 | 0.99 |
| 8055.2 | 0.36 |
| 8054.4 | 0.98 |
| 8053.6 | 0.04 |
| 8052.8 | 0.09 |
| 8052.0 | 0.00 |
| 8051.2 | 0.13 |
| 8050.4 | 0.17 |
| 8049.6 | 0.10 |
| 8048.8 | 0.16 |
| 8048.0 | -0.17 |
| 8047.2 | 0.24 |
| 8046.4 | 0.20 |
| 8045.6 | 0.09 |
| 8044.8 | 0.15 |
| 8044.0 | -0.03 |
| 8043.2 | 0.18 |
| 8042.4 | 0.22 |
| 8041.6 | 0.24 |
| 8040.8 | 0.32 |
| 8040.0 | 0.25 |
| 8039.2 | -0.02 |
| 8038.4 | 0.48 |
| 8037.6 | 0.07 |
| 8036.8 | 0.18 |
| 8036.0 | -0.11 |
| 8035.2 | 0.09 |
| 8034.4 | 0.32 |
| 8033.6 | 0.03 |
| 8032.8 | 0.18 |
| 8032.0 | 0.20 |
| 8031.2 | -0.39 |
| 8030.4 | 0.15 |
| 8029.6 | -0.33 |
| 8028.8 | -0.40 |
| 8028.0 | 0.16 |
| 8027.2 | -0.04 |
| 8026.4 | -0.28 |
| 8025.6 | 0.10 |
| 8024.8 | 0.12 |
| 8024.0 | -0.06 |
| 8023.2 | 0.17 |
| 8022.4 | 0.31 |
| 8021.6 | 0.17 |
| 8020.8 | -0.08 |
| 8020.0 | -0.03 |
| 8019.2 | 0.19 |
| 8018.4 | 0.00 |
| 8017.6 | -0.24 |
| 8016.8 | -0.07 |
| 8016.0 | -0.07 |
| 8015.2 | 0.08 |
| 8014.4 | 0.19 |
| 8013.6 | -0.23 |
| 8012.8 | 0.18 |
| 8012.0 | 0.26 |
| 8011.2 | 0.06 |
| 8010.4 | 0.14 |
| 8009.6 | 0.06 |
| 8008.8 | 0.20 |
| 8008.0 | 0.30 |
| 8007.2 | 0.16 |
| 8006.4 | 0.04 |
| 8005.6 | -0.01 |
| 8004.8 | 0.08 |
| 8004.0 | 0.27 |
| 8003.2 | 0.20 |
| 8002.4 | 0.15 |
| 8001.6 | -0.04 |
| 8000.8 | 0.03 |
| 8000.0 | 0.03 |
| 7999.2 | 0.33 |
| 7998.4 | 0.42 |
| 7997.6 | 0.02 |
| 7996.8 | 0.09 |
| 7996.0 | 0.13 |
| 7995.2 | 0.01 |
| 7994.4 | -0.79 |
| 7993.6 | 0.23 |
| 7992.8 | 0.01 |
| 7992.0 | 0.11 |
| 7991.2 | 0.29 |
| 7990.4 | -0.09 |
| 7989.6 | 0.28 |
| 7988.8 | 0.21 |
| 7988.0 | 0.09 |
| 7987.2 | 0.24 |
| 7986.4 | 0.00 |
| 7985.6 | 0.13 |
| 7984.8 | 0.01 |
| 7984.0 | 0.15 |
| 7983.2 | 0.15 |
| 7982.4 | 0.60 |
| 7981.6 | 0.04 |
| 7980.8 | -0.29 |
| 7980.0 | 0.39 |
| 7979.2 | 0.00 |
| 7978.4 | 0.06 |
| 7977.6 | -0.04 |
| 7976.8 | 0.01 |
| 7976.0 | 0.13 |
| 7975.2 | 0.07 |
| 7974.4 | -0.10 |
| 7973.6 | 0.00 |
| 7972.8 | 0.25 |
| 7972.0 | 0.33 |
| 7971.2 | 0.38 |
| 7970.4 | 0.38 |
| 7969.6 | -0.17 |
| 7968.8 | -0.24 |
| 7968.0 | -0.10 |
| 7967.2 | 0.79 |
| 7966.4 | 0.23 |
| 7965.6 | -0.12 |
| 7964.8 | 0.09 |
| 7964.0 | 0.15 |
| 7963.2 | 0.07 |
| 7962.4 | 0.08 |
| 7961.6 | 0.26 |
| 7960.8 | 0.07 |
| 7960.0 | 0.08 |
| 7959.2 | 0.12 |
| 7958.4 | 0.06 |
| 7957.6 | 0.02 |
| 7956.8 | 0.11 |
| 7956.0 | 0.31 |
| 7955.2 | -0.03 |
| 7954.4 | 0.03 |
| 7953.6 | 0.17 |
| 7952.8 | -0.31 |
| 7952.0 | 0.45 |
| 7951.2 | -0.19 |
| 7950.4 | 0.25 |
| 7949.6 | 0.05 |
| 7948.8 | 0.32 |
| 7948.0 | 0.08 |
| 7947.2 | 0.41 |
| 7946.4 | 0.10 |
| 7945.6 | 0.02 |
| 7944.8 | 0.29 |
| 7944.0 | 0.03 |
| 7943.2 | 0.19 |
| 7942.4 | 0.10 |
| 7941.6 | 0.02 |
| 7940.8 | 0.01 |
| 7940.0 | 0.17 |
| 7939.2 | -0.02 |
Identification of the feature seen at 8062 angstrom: [O II]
